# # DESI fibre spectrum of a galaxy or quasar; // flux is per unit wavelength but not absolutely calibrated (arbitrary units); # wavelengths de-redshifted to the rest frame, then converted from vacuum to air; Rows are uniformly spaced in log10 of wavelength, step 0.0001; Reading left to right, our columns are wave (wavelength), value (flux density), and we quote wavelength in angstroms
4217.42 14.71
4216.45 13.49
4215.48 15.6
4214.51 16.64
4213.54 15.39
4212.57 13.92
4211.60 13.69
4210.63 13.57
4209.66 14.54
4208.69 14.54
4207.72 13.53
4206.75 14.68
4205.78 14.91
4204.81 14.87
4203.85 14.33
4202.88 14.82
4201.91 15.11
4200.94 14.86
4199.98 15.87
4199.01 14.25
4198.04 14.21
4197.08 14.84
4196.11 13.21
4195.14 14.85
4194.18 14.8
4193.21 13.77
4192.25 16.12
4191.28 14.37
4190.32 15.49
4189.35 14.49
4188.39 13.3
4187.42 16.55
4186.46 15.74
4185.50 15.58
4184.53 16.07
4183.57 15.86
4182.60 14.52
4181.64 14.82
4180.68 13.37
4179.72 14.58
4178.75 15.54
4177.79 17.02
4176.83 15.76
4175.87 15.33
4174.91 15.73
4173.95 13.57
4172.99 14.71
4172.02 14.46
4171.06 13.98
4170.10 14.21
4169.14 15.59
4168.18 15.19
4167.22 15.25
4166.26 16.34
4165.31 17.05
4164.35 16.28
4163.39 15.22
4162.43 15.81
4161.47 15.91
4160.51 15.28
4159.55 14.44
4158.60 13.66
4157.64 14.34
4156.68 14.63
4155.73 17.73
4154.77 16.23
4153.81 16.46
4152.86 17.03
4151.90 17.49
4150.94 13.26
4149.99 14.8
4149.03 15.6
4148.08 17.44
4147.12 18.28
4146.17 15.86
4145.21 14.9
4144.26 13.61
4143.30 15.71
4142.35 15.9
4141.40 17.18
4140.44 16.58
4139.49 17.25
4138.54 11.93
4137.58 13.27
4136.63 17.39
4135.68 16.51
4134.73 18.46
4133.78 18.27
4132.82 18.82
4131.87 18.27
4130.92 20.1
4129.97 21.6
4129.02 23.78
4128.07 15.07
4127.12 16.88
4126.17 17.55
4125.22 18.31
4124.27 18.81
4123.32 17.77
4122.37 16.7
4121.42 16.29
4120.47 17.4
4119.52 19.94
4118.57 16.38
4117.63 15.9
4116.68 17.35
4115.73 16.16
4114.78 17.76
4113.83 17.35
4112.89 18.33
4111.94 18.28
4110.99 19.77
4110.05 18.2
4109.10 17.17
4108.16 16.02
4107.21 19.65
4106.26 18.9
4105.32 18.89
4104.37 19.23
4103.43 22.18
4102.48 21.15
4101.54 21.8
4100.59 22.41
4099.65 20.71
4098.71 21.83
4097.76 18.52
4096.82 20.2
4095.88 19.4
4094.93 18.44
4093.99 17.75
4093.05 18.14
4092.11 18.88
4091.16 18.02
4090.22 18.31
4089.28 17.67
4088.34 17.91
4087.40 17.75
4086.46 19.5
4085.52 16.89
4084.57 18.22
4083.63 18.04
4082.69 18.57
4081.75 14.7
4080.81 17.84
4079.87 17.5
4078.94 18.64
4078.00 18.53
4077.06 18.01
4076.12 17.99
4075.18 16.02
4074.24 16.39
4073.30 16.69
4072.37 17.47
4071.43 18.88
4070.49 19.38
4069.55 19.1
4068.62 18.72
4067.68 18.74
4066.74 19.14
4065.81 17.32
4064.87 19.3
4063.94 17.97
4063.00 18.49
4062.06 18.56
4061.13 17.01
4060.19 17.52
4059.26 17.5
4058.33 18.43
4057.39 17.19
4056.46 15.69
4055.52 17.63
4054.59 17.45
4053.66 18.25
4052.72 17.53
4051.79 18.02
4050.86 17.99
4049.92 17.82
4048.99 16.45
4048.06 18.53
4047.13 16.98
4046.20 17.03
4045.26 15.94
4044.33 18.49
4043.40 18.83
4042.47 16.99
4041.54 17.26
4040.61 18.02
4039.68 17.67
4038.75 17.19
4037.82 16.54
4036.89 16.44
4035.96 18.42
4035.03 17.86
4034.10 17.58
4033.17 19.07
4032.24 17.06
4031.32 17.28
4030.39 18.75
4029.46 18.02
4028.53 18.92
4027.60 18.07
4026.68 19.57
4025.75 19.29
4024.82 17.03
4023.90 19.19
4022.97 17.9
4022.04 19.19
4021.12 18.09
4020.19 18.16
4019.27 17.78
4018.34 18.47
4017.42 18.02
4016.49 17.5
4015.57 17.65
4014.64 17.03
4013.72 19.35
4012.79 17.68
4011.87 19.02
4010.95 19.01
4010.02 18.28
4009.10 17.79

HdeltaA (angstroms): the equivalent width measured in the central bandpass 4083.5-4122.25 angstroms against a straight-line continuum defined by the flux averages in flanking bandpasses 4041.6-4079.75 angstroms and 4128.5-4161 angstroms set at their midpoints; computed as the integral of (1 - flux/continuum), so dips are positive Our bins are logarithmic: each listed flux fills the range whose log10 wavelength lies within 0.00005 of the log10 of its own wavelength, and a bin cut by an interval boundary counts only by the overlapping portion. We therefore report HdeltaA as -3.2 angstroms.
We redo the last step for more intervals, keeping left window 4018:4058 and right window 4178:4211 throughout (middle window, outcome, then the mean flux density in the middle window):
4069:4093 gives -1.3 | 17.9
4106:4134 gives -3.2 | 18.1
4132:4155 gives -0.6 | 16.2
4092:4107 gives -3.0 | 19.9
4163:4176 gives 0.1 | 15.2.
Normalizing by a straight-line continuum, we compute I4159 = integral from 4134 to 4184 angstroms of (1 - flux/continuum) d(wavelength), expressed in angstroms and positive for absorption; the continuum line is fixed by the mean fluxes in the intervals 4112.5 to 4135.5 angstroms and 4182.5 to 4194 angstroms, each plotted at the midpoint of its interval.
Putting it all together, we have 2.8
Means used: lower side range 18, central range 15.5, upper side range 15.2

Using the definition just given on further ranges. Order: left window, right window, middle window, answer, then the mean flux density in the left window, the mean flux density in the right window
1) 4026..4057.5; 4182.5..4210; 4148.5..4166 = -0.1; 17.7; 14.8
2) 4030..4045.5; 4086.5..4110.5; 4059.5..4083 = 0.7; 17.6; 19.2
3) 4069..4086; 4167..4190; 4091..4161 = -4.8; 17.7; 15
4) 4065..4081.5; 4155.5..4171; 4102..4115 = -1.4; 18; 15.4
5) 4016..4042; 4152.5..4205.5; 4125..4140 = -1.6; 18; 15.1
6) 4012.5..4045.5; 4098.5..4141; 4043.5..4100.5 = 0.1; 18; 18.2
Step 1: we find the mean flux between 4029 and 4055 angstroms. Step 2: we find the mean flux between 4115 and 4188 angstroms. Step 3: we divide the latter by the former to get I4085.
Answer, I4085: 0.9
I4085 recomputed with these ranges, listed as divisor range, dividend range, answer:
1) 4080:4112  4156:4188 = 0.81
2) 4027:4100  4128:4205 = 0.87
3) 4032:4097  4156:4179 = 0.85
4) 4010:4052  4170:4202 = 0.83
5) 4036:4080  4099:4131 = 1.05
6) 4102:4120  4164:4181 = 0.83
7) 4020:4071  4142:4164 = 0.87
